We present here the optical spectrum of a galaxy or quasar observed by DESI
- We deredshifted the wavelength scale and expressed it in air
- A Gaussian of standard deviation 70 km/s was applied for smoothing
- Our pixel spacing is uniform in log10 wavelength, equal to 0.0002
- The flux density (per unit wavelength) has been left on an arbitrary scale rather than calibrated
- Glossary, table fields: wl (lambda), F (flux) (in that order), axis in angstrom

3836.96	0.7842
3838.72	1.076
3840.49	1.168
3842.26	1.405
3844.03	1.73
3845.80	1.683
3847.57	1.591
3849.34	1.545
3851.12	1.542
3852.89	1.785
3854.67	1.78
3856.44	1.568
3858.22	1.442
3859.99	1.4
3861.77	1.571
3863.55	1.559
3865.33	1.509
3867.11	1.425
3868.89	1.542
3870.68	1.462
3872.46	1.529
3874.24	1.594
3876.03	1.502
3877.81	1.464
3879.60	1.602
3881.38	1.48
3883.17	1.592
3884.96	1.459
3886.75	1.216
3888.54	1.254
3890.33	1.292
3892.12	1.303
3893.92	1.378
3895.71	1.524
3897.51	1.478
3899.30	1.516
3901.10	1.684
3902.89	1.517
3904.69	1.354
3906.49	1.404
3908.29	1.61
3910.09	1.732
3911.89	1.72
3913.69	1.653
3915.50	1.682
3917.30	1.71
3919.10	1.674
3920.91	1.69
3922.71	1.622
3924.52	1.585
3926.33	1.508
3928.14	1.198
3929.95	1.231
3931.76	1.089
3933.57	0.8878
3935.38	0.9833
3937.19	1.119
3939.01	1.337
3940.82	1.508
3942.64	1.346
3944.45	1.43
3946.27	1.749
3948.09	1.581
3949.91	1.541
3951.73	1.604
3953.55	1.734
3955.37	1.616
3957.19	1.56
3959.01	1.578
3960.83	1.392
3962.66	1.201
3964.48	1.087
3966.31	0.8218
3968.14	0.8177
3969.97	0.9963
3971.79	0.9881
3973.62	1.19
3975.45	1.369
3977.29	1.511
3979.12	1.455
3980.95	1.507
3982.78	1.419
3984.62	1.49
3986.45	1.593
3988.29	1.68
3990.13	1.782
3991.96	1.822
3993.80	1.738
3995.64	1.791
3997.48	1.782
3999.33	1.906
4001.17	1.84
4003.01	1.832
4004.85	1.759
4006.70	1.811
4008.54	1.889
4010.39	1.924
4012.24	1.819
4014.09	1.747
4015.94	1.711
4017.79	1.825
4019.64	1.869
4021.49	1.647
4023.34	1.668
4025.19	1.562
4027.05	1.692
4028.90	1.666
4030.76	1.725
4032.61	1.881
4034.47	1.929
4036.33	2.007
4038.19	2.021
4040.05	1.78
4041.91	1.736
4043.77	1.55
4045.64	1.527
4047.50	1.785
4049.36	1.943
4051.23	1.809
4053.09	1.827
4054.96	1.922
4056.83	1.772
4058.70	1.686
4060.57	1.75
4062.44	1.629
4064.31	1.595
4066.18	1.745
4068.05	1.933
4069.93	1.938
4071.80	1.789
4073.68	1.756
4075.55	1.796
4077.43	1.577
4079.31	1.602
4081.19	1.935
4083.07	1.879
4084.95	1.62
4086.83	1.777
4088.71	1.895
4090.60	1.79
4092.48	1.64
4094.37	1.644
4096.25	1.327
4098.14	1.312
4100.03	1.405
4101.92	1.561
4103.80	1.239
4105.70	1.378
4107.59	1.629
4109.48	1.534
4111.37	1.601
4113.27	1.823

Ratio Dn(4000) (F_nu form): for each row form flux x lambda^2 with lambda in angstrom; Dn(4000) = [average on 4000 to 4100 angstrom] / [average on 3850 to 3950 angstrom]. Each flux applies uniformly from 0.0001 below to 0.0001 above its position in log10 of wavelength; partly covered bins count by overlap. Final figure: 1.28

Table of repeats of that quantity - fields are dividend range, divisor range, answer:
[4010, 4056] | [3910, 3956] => 1.27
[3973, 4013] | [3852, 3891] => 1.19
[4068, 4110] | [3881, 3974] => 1.27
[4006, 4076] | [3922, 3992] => 1.35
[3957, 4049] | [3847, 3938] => 1.16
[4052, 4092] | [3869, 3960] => 1.30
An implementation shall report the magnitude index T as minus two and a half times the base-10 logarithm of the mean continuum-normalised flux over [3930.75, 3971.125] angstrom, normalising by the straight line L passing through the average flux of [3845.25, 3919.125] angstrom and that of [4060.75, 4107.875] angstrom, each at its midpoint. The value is 0.19 mag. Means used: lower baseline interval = 1.53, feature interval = 1.32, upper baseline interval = 1.66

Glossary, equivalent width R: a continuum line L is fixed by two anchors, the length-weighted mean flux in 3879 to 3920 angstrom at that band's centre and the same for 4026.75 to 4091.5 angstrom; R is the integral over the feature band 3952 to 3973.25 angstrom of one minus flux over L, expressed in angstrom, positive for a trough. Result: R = 4.7 angstrom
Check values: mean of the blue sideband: 1.51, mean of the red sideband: 1.78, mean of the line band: 1.26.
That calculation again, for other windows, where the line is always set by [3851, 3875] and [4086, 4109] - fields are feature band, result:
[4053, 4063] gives -1.39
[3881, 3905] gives 1.82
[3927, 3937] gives 2.96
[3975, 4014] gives -3.95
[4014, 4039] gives -3.77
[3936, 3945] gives 1.26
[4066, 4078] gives -1.95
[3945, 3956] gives -0.58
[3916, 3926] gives -0.64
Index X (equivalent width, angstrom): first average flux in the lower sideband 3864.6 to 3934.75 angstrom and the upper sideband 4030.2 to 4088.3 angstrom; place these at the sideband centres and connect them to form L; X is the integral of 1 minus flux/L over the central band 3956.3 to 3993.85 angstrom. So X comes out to 5.8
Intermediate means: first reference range 1.48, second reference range 1.78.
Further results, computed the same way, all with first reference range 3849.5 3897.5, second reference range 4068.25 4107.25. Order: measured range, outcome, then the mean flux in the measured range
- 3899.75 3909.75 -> -0.1 angstrom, 1.53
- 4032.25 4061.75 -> -3.4 angstrom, 1.8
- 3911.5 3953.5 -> 2.1 angstrom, 1.46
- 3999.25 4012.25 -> -2.1 angstrom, 1.85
